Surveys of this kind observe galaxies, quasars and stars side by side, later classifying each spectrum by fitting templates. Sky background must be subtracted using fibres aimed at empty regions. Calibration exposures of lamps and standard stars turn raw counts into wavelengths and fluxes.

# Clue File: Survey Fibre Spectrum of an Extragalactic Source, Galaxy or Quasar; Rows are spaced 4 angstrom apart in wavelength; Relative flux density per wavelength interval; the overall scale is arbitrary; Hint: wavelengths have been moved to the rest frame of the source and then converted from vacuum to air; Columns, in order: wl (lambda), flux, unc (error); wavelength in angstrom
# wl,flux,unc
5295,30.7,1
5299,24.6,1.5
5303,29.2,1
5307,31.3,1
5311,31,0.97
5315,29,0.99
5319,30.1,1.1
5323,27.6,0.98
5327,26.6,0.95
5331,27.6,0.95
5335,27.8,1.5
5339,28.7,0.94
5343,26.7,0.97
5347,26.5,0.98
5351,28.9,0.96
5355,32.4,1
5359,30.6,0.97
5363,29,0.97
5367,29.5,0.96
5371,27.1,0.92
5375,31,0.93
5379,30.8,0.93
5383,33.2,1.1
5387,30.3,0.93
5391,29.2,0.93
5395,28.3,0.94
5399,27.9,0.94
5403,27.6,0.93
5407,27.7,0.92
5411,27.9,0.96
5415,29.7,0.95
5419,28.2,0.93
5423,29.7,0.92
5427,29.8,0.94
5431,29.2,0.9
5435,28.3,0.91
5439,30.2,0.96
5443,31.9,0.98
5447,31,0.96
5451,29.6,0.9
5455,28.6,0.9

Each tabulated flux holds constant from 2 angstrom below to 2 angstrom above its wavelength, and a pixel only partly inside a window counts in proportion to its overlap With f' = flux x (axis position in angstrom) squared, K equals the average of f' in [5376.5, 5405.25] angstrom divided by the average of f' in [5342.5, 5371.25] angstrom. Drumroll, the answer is 1.03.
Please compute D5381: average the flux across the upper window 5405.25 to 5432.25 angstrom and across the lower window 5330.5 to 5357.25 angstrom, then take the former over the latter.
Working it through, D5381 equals 1.0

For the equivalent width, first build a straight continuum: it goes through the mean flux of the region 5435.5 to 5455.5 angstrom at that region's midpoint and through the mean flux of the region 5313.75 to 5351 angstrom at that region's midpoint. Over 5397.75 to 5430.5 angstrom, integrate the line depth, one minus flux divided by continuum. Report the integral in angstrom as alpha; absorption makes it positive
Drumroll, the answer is 1.1 angstrom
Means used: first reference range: 27.9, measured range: 28.6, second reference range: 30.2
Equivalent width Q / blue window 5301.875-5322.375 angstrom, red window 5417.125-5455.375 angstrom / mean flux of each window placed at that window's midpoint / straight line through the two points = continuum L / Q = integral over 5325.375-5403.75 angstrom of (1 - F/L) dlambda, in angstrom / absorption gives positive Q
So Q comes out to 2.2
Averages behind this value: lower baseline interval 30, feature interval 29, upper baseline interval 29.7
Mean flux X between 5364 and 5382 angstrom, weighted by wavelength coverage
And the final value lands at 29.8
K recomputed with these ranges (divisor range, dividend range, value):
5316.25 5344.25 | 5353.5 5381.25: 1.09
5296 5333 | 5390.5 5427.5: 1.03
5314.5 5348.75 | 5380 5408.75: 1.08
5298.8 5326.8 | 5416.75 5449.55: 1.07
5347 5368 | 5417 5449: 1.03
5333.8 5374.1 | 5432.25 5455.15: 1.08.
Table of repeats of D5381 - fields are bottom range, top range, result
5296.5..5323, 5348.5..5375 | 1.02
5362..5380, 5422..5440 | 1.00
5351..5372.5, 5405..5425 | 0.96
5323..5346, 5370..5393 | 1.11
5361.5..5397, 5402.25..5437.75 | 0.96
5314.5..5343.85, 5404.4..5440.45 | 1.03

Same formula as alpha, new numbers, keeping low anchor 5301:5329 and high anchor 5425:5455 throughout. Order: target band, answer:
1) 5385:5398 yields 0.2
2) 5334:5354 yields 1.0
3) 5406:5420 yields 0.6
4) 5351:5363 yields -0.5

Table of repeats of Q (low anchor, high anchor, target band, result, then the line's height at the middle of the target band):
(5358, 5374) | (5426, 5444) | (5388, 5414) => 1.0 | 29.4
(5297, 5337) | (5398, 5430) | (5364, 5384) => -1.1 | 28.6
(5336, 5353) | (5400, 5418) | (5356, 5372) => -0.9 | 27.9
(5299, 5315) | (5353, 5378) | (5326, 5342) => 1.1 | 29.8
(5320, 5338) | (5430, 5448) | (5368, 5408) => -0.6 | 29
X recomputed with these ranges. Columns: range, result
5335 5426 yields 29.1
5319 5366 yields 28.5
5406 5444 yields 29.2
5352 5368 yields 30.3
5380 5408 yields 29.3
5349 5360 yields 30.6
